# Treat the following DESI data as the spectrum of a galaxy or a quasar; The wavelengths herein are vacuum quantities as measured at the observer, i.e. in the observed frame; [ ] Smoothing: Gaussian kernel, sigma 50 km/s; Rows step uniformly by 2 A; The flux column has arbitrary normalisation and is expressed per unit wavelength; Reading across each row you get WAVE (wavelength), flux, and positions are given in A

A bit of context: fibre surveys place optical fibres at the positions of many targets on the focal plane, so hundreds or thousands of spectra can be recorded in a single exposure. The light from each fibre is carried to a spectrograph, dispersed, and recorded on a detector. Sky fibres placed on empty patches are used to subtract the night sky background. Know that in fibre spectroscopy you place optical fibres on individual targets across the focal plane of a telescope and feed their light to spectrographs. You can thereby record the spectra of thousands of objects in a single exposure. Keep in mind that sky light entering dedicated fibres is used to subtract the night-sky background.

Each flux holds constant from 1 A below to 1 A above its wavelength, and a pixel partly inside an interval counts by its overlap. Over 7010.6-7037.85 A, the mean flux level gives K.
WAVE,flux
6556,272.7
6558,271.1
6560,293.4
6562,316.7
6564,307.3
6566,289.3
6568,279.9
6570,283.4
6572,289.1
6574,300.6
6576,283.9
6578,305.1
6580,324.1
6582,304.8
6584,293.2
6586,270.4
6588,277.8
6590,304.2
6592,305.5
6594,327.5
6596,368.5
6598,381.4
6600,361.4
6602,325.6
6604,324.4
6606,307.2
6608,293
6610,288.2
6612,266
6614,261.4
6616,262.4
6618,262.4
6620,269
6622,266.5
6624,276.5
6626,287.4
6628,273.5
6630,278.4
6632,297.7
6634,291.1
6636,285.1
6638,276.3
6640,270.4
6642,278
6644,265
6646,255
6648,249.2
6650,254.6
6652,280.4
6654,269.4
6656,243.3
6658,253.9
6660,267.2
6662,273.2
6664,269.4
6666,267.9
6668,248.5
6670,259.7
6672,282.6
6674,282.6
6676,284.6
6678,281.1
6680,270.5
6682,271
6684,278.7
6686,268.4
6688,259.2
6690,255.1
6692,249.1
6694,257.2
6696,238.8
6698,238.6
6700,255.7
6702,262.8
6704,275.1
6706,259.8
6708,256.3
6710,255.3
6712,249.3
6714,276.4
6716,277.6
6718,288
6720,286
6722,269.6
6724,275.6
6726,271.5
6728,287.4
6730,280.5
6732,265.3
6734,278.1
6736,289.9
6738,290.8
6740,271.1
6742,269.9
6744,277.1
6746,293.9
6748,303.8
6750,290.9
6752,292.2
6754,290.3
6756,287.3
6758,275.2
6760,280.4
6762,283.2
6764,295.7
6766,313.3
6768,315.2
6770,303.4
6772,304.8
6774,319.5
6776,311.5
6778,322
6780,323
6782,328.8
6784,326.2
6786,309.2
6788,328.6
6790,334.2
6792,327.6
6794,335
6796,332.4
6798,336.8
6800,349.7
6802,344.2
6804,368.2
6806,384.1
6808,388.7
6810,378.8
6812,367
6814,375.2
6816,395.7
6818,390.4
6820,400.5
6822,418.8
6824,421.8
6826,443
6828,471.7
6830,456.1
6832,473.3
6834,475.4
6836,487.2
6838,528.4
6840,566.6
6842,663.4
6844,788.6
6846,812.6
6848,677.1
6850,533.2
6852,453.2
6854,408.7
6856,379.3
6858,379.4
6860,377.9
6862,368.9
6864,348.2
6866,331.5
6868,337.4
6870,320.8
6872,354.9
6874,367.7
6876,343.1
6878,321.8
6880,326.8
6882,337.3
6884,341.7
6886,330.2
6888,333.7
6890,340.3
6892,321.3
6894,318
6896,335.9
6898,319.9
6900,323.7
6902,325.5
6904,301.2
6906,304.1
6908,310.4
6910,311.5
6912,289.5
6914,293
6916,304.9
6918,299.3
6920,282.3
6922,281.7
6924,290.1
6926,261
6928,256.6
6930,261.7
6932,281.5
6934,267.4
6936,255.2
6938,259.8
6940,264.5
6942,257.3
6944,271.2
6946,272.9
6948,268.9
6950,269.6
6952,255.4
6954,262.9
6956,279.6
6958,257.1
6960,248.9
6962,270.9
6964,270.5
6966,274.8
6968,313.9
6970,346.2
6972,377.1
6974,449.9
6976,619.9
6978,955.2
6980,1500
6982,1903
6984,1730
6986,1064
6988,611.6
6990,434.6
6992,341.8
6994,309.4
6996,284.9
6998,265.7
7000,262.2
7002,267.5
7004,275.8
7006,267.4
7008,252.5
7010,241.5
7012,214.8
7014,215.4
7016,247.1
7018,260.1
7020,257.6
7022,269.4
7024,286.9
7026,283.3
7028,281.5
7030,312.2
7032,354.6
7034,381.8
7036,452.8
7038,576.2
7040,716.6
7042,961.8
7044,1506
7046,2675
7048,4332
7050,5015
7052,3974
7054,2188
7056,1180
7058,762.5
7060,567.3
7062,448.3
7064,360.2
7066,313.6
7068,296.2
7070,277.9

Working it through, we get 302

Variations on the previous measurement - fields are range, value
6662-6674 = 268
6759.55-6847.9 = 401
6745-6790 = 305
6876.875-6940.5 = 302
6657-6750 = 270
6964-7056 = 866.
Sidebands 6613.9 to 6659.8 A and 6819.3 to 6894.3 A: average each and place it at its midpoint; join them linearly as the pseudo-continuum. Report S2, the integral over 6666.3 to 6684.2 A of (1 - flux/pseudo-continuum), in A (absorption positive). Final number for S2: 1.5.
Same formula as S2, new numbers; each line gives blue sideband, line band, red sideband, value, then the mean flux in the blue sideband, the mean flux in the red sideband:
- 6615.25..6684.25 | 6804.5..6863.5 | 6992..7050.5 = 2.8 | 271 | 716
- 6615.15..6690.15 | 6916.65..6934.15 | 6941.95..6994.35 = 7.9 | 270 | 542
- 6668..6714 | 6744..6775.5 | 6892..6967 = -3.2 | 263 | 283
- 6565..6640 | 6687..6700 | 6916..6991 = 3.4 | 295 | 458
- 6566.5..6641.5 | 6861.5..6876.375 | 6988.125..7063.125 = 7.0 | 295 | 859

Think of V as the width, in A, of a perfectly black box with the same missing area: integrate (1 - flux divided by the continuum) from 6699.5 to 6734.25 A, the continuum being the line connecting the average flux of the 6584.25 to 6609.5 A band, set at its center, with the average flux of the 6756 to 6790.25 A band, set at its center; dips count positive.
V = 4.6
